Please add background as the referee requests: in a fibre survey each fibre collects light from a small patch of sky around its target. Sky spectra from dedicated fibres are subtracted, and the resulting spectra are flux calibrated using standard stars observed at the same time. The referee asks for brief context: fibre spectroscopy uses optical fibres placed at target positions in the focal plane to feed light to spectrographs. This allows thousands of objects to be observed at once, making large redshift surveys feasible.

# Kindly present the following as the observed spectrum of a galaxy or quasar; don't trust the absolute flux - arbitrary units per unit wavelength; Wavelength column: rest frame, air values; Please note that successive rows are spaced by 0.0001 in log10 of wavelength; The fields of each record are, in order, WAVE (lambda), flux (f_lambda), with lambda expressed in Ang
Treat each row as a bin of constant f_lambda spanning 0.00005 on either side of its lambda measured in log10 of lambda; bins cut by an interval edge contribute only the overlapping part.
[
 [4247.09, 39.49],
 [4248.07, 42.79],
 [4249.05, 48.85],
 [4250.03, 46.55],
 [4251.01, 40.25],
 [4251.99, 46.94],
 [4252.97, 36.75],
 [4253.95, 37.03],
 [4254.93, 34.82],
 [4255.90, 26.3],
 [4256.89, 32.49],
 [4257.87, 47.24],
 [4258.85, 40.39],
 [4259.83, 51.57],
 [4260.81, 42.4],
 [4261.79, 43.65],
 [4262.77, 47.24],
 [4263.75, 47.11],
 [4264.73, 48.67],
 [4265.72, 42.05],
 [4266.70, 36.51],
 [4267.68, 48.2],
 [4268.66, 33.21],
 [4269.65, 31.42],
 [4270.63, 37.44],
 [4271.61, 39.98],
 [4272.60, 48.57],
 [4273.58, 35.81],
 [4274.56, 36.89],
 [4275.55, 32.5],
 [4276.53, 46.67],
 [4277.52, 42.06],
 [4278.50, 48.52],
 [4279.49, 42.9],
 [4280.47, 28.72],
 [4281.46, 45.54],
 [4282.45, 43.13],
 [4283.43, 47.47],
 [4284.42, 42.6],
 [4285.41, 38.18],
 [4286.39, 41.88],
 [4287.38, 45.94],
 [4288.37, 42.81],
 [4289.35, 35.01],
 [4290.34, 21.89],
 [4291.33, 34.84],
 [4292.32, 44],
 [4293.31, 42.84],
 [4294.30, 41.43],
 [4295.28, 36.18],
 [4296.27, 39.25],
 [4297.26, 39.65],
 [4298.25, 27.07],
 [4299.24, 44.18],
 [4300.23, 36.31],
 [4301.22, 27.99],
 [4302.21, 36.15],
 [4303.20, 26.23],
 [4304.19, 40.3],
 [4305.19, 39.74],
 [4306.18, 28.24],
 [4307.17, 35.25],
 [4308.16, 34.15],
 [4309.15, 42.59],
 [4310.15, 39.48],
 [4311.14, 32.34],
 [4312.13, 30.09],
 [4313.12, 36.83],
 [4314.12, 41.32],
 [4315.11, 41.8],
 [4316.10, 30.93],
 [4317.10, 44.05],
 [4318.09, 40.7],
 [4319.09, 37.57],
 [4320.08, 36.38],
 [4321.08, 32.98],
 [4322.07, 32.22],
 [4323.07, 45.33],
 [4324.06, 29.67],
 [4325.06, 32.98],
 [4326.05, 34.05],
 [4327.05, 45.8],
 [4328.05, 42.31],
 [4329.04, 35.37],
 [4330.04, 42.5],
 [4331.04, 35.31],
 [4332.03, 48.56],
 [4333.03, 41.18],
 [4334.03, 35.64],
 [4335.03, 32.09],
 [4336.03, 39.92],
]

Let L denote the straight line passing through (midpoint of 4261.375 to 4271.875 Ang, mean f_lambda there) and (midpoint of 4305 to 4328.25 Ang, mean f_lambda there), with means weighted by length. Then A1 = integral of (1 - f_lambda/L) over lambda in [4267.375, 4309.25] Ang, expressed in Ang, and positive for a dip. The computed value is 1.2 Ang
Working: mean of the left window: 41.4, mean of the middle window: 38.4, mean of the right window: 36.8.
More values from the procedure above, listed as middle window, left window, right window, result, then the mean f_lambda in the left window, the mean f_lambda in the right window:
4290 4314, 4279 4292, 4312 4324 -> 1.57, 39.4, 37.5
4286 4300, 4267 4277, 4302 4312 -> -0.59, 39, 35.2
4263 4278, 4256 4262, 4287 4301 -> -0.04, 41.8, 37.7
